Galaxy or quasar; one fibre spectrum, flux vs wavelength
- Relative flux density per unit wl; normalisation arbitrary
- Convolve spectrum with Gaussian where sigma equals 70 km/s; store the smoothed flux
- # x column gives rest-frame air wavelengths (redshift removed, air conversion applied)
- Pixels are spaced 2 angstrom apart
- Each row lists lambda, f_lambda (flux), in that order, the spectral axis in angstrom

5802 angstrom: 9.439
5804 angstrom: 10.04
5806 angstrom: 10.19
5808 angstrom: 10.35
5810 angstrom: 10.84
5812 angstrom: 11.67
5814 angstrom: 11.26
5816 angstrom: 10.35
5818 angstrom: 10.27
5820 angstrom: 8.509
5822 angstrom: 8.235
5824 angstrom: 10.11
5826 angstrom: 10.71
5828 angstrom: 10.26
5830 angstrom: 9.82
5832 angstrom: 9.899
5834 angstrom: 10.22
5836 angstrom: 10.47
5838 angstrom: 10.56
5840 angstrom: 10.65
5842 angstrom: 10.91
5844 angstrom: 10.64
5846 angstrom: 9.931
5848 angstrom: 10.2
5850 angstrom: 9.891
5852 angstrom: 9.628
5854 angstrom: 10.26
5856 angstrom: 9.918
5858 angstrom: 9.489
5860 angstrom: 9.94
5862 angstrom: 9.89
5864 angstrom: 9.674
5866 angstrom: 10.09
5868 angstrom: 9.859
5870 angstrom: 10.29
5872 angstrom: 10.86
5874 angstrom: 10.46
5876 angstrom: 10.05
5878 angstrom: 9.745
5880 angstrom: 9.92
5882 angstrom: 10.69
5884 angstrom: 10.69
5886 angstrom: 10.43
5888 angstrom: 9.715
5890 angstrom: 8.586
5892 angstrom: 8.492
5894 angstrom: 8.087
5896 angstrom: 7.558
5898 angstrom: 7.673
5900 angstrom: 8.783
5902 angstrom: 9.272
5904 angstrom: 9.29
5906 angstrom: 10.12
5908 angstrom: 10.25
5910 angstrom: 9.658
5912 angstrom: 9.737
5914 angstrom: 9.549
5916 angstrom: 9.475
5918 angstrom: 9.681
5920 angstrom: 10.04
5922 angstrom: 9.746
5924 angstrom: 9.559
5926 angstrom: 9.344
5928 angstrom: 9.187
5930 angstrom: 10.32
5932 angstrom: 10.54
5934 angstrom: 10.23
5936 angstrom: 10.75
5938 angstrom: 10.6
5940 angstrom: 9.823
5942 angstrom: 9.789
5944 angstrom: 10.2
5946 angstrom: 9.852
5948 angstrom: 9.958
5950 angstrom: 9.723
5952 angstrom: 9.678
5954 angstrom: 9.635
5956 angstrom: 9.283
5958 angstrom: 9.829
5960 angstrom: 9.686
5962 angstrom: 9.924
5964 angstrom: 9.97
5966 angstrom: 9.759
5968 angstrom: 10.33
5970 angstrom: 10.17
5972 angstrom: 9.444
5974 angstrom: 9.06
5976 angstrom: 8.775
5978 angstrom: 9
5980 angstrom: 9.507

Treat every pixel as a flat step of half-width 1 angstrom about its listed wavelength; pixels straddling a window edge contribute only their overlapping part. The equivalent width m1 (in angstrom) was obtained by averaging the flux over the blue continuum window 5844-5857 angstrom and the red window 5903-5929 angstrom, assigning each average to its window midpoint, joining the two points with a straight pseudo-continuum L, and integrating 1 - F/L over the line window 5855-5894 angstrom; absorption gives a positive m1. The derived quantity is 0.0 angstrom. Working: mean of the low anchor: 10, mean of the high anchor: 9.66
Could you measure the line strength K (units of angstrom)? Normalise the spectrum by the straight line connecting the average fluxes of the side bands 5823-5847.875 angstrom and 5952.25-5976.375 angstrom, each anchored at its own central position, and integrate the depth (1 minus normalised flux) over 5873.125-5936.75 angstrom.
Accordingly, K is 2.40 angstrom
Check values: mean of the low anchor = 10.3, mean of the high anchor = 9.68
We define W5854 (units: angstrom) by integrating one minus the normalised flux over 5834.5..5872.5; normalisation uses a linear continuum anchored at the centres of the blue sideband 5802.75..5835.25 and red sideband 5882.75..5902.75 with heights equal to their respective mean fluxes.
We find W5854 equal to -2.2 angstrom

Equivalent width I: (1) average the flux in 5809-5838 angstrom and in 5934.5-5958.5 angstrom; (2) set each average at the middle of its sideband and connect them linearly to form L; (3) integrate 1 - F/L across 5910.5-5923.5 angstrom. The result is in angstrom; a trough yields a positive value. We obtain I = 0.4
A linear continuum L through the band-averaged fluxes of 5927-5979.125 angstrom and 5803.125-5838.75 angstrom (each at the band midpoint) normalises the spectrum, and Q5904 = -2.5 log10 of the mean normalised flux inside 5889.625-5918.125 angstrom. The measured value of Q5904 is 0.10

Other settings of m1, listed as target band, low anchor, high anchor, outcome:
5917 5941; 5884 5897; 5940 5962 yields -1.3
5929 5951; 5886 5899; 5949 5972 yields -1.8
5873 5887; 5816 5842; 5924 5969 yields -0.4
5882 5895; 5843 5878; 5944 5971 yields 0.7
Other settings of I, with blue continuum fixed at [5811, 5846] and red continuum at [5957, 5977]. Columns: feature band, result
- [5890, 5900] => 1.9 angstrom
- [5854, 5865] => 0.3 angstrom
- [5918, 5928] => 0.3 angstrom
